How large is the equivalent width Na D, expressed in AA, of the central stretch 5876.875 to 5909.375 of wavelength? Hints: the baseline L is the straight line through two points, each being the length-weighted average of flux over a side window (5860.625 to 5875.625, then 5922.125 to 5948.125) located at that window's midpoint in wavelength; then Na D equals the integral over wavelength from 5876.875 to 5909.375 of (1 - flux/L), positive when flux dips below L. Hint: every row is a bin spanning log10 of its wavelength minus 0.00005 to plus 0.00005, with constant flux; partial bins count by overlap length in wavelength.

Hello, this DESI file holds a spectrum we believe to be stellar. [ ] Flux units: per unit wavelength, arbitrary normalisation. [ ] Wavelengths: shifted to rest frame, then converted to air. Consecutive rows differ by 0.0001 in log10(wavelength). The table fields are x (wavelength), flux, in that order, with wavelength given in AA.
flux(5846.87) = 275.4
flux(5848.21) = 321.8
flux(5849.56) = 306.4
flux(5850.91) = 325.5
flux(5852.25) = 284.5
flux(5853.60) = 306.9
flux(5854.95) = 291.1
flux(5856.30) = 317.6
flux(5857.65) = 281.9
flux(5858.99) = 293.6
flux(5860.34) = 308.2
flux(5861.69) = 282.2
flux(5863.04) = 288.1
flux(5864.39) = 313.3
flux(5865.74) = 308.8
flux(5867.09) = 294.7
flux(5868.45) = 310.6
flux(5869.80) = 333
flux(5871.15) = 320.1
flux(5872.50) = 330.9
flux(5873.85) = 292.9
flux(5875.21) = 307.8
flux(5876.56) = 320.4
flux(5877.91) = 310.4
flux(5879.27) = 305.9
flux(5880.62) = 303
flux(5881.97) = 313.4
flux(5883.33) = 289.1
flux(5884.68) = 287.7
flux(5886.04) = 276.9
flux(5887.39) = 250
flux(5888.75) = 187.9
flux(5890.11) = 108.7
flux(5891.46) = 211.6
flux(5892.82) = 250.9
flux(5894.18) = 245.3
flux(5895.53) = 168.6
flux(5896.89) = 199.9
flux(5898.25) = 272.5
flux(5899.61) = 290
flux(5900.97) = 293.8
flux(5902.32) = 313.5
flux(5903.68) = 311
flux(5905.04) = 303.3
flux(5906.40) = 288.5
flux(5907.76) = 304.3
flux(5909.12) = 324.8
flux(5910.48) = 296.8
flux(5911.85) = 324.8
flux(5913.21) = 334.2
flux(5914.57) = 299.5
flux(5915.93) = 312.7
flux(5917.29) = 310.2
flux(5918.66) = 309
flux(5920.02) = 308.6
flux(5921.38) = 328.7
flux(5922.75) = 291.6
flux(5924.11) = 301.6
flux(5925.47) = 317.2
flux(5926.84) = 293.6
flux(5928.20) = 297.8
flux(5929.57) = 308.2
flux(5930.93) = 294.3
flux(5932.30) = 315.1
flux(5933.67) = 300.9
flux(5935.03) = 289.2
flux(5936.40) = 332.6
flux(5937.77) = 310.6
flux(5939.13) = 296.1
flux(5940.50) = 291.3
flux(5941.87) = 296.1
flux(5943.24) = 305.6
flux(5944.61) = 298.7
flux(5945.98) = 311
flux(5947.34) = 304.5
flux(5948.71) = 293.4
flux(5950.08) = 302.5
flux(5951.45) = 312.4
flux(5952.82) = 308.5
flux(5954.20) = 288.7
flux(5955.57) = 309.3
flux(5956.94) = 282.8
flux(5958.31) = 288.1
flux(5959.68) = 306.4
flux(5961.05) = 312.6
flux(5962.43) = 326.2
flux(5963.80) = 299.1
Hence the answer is 4.12 AA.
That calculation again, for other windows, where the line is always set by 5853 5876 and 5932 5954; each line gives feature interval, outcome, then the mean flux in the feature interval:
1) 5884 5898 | 3.9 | 220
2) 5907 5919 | -0.3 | 313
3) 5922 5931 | 0.1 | 301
